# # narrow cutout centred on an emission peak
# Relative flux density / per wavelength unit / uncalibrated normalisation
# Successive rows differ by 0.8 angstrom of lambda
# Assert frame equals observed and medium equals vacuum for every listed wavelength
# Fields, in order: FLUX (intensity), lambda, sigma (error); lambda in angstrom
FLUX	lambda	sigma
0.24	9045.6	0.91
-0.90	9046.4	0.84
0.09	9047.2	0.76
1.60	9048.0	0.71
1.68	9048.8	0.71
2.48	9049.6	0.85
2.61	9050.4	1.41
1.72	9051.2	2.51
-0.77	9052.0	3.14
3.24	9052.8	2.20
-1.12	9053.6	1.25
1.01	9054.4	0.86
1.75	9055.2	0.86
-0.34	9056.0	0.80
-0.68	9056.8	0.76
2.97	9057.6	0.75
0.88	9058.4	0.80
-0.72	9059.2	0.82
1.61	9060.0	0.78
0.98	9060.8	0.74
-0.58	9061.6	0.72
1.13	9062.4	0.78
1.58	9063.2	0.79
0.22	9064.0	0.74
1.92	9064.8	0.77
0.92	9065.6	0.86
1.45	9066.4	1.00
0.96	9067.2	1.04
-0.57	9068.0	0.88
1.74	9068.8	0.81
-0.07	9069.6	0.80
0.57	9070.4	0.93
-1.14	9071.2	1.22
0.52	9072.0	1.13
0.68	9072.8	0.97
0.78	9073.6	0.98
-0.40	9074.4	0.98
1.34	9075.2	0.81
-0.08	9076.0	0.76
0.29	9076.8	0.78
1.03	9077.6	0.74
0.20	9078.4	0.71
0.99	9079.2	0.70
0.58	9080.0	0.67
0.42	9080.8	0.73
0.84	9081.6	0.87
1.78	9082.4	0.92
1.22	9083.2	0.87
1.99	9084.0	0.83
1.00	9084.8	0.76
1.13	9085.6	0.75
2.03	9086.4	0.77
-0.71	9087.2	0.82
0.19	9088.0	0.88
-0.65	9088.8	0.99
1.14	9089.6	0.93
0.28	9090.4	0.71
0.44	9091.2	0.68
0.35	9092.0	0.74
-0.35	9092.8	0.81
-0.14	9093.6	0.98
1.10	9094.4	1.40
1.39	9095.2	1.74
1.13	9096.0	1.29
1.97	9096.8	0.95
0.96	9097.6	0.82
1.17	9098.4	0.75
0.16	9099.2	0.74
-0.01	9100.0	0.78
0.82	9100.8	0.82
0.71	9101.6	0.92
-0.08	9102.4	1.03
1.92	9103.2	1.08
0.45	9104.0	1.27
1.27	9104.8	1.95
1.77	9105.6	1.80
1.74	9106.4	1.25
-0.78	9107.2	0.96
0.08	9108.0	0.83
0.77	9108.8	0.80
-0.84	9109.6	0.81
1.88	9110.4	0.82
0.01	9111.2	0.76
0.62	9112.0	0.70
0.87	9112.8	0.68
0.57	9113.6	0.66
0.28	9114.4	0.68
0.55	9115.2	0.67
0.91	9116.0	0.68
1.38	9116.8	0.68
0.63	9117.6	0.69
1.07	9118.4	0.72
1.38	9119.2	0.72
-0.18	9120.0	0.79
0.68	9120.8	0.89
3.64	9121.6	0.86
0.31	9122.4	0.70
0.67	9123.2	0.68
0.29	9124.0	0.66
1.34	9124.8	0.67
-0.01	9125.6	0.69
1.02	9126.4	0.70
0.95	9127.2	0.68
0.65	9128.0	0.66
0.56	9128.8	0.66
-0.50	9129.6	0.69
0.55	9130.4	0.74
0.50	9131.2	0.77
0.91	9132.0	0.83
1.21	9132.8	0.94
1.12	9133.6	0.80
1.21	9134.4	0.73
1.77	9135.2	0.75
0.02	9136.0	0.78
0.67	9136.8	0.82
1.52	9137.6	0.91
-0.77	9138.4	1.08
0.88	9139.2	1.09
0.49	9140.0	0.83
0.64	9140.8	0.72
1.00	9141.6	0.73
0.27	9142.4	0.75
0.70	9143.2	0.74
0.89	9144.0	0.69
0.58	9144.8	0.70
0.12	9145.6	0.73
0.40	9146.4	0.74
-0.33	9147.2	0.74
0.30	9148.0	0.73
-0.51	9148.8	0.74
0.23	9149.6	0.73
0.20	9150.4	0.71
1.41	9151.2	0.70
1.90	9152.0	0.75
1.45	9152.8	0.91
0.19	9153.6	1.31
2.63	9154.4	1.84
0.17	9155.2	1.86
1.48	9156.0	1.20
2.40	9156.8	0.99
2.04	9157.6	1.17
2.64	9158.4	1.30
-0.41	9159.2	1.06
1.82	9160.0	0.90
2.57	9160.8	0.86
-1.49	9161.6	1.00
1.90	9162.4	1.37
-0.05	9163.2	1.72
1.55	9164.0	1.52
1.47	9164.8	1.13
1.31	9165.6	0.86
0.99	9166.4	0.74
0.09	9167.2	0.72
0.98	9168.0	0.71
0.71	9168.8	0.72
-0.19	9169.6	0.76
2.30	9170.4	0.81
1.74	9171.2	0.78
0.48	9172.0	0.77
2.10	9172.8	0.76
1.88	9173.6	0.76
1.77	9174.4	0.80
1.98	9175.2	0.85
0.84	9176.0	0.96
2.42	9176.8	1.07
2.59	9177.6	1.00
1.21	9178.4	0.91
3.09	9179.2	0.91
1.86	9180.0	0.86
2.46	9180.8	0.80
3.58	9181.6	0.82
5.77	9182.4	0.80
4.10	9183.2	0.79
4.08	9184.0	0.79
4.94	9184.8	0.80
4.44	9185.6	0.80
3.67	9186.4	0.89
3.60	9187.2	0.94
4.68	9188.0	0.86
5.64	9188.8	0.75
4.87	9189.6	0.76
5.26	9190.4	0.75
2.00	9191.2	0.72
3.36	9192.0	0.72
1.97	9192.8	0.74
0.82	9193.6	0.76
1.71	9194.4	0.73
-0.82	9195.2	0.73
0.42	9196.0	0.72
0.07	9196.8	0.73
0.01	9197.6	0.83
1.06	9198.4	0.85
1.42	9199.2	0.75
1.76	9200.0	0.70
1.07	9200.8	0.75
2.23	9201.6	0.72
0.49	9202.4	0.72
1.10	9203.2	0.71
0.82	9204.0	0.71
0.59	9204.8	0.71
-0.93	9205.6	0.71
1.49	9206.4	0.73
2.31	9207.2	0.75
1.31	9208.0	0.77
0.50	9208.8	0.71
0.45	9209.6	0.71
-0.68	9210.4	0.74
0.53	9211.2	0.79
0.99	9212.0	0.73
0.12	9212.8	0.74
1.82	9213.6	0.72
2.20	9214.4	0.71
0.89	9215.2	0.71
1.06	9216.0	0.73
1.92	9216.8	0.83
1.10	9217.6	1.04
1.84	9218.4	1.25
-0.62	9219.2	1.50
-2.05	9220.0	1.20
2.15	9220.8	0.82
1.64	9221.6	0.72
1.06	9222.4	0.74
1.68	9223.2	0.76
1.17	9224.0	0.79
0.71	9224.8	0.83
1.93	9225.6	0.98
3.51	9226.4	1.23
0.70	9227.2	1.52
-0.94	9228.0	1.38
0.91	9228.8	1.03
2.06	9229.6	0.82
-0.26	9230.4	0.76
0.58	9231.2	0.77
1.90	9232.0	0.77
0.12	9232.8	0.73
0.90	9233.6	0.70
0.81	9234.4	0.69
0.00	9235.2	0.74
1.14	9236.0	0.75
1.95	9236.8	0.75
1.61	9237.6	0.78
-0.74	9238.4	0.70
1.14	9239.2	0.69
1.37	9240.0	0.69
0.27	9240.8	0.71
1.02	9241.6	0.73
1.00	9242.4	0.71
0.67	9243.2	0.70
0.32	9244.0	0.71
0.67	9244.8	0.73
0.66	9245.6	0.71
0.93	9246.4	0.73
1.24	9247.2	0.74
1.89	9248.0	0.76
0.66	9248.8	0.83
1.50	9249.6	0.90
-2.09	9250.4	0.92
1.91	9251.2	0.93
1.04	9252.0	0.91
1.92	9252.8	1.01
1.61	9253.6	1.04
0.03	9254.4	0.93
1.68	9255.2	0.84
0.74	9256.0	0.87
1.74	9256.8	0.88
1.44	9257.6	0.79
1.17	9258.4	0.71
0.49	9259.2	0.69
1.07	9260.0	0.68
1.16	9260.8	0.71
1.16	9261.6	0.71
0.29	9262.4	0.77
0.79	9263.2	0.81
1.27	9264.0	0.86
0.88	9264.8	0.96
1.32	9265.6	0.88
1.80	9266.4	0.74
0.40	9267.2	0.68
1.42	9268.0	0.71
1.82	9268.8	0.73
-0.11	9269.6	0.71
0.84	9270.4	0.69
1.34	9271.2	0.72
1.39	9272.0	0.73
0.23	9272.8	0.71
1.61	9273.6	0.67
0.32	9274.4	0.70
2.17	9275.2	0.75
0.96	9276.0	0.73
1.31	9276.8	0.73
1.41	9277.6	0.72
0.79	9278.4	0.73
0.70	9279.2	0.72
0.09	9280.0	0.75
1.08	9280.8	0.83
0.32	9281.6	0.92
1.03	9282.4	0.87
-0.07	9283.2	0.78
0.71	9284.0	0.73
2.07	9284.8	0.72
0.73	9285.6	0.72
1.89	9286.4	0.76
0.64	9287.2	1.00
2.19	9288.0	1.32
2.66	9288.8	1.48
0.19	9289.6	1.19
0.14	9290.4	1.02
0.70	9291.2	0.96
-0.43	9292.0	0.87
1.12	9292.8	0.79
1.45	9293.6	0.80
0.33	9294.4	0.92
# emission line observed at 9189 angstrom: [O II]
